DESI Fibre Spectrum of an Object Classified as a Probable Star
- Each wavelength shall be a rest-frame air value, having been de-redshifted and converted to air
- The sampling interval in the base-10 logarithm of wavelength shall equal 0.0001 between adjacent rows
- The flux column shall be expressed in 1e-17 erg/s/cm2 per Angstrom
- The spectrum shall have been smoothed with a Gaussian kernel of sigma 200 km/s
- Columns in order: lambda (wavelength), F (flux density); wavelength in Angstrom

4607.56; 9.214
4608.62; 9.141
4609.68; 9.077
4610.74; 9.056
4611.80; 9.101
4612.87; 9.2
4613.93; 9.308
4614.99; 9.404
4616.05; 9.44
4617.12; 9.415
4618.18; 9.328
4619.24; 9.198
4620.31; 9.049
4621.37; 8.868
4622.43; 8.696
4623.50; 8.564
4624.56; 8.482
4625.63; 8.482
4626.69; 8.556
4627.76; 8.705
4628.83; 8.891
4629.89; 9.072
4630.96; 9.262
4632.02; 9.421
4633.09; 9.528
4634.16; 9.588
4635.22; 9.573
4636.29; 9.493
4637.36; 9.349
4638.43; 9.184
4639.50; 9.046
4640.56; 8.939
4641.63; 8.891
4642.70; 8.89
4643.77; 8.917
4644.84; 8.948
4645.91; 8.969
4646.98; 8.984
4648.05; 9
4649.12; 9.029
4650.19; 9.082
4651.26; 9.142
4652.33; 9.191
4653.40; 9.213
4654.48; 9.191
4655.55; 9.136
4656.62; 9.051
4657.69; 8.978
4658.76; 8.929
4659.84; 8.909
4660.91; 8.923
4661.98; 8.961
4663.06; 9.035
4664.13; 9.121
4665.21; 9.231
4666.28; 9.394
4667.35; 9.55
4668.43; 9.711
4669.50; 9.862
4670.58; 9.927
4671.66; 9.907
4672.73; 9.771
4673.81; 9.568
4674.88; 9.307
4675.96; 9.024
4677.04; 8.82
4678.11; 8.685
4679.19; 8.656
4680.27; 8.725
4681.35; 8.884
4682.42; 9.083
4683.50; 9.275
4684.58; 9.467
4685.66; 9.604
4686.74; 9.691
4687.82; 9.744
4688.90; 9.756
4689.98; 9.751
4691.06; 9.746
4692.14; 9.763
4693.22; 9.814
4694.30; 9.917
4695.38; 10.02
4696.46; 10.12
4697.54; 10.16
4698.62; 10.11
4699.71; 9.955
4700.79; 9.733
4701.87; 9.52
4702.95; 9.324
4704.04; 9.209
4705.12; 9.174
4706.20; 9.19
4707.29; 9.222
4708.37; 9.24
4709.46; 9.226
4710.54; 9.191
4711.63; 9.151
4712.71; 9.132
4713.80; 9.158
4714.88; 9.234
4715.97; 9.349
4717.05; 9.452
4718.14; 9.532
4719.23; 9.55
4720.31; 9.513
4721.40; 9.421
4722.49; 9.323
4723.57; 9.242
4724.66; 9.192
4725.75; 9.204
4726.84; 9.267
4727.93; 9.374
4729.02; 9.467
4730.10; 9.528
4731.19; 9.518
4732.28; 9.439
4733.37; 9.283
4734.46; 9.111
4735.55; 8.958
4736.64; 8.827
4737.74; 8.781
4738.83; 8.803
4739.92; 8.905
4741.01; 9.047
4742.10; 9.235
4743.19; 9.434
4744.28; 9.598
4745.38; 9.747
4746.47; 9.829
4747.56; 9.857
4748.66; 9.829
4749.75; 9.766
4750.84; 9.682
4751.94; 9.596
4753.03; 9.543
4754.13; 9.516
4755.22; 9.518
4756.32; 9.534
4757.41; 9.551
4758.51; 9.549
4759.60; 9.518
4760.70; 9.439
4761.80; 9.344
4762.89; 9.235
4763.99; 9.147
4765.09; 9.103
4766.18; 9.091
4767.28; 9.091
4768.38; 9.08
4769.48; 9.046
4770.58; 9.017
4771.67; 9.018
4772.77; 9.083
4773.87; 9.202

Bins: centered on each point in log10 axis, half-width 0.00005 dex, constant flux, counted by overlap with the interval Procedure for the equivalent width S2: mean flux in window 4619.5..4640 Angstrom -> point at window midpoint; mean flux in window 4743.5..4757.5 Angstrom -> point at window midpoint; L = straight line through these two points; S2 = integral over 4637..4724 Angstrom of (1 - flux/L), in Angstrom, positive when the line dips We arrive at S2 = -0.2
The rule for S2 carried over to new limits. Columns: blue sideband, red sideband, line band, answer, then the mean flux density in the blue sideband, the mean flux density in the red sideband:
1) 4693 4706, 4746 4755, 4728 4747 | 0.9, 9.74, 9.7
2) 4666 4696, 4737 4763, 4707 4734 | 0.4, 9.48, 9.45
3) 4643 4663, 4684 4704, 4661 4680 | 0.1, 9.03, 9.77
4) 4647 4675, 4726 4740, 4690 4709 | -0.9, 9.27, 9.18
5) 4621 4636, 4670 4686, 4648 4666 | 0.1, 8.99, 9.24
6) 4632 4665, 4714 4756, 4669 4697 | -0.8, 9.11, 9.38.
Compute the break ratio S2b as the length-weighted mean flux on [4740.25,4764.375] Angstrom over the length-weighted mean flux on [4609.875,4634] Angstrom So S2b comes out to 1.1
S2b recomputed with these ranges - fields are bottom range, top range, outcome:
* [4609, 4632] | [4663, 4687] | 1.03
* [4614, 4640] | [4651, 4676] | 1.02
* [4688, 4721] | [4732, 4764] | 0.98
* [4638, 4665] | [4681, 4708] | 1.06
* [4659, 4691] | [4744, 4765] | 1.02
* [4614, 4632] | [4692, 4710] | 1.07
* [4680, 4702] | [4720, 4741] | 0.95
